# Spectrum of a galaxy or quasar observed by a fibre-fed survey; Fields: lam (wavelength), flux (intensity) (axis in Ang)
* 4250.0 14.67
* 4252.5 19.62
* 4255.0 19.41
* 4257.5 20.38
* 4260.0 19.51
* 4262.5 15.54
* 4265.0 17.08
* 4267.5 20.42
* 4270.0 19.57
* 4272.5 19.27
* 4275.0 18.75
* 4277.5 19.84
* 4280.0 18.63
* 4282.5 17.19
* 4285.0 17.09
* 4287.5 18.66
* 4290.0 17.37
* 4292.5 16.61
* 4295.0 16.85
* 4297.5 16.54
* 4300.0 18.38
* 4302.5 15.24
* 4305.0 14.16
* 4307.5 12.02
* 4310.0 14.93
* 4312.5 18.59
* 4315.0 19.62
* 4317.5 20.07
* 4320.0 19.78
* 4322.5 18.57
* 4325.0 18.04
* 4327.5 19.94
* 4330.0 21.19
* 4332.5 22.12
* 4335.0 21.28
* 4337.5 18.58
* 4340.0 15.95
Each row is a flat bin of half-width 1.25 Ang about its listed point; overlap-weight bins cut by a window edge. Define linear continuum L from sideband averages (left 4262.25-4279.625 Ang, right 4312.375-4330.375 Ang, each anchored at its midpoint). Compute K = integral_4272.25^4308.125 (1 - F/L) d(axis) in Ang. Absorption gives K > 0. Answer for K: 3.6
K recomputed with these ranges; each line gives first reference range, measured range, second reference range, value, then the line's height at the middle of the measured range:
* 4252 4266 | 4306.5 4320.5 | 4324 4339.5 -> 1.6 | 19.7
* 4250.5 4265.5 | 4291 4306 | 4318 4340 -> 2.2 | 19.2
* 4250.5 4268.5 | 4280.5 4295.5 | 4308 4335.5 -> 1.2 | 18.9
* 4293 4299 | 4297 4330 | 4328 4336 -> 2.6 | 19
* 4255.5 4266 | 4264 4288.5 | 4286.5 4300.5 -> -1.2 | 17.8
